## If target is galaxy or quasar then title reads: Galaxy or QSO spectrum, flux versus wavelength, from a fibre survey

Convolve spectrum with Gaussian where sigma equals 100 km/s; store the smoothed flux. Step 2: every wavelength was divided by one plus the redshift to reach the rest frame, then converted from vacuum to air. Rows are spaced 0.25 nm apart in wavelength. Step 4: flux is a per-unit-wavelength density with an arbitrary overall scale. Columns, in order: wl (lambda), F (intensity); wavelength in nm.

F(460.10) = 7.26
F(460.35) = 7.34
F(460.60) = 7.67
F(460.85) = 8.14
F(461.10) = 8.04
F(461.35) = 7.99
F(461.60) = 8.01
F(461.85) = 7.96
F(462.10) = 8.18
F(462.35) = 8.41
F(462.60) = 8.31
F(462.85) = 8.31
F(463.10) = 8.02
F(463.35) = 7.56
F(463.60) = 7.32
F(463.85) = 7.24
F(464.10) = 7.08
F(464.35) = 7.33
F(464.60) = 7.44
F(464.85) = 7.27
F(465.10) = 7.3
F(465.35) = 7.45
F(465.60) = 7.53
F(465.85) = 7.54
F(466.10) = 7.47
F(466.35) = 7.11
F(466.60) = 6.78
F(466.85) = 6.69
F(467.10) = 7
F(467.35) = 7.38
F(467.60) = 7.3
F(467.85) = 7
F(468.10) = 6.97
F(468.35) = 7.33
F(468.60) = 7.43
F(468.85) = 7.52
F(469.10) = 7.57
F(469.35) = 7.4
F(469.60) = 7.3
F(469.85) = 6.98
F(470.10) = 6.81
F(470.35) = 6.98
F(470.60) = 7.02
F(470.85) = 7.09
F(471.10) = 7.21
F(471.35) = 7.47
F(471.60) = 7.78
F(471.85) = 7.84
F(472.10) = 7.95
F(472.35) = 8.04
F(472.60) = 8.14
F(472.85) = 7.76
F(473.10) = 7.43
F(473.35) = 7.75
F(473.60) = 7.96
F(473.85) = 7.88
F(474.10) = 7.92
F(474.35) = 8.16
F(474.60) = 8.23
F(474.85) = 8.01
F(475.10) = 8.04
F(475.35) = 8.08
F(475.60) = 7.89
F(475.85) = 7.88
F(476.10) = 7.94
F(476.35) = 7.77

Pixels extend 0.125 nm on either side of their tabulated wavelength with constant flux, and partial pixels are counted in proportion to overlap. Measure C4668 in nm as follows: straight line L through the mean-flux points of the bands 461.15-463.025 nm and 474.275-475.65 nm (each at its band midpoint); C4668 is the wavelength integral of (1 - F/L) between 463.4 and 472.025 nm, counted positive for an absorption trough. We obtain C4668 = 0.91 nm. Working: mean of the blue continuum 8.16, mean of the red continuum 8.07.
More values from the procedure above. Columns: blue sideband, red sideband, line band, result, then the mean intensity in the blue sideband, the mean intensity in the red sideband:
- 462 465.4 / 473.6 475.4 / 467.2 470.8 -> 0.29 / 7.66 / 8.04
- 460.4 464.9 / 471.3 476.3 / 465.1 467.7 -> 0.20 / 7.79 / 7.91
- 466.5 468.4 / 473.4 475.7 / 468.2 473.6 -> 0.03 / 7.05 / 8.01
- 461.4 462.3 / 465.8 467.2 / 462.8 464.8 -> 0.04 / 8.07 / 7.08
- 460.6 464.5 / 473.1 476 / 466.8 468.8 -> 0.18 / 7.85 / 7.96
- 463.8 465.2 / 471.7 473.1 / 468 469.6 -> 0.05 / 7.28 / 7.9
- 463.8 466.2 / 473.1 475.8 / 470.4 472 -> 0.08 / 7.37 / 7.96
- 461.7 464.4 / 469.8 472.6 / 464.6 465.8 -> 0.05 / 7.81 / 7.42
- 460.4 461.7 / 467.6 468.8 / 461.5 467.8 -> 0.05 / 7.93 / 7.22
